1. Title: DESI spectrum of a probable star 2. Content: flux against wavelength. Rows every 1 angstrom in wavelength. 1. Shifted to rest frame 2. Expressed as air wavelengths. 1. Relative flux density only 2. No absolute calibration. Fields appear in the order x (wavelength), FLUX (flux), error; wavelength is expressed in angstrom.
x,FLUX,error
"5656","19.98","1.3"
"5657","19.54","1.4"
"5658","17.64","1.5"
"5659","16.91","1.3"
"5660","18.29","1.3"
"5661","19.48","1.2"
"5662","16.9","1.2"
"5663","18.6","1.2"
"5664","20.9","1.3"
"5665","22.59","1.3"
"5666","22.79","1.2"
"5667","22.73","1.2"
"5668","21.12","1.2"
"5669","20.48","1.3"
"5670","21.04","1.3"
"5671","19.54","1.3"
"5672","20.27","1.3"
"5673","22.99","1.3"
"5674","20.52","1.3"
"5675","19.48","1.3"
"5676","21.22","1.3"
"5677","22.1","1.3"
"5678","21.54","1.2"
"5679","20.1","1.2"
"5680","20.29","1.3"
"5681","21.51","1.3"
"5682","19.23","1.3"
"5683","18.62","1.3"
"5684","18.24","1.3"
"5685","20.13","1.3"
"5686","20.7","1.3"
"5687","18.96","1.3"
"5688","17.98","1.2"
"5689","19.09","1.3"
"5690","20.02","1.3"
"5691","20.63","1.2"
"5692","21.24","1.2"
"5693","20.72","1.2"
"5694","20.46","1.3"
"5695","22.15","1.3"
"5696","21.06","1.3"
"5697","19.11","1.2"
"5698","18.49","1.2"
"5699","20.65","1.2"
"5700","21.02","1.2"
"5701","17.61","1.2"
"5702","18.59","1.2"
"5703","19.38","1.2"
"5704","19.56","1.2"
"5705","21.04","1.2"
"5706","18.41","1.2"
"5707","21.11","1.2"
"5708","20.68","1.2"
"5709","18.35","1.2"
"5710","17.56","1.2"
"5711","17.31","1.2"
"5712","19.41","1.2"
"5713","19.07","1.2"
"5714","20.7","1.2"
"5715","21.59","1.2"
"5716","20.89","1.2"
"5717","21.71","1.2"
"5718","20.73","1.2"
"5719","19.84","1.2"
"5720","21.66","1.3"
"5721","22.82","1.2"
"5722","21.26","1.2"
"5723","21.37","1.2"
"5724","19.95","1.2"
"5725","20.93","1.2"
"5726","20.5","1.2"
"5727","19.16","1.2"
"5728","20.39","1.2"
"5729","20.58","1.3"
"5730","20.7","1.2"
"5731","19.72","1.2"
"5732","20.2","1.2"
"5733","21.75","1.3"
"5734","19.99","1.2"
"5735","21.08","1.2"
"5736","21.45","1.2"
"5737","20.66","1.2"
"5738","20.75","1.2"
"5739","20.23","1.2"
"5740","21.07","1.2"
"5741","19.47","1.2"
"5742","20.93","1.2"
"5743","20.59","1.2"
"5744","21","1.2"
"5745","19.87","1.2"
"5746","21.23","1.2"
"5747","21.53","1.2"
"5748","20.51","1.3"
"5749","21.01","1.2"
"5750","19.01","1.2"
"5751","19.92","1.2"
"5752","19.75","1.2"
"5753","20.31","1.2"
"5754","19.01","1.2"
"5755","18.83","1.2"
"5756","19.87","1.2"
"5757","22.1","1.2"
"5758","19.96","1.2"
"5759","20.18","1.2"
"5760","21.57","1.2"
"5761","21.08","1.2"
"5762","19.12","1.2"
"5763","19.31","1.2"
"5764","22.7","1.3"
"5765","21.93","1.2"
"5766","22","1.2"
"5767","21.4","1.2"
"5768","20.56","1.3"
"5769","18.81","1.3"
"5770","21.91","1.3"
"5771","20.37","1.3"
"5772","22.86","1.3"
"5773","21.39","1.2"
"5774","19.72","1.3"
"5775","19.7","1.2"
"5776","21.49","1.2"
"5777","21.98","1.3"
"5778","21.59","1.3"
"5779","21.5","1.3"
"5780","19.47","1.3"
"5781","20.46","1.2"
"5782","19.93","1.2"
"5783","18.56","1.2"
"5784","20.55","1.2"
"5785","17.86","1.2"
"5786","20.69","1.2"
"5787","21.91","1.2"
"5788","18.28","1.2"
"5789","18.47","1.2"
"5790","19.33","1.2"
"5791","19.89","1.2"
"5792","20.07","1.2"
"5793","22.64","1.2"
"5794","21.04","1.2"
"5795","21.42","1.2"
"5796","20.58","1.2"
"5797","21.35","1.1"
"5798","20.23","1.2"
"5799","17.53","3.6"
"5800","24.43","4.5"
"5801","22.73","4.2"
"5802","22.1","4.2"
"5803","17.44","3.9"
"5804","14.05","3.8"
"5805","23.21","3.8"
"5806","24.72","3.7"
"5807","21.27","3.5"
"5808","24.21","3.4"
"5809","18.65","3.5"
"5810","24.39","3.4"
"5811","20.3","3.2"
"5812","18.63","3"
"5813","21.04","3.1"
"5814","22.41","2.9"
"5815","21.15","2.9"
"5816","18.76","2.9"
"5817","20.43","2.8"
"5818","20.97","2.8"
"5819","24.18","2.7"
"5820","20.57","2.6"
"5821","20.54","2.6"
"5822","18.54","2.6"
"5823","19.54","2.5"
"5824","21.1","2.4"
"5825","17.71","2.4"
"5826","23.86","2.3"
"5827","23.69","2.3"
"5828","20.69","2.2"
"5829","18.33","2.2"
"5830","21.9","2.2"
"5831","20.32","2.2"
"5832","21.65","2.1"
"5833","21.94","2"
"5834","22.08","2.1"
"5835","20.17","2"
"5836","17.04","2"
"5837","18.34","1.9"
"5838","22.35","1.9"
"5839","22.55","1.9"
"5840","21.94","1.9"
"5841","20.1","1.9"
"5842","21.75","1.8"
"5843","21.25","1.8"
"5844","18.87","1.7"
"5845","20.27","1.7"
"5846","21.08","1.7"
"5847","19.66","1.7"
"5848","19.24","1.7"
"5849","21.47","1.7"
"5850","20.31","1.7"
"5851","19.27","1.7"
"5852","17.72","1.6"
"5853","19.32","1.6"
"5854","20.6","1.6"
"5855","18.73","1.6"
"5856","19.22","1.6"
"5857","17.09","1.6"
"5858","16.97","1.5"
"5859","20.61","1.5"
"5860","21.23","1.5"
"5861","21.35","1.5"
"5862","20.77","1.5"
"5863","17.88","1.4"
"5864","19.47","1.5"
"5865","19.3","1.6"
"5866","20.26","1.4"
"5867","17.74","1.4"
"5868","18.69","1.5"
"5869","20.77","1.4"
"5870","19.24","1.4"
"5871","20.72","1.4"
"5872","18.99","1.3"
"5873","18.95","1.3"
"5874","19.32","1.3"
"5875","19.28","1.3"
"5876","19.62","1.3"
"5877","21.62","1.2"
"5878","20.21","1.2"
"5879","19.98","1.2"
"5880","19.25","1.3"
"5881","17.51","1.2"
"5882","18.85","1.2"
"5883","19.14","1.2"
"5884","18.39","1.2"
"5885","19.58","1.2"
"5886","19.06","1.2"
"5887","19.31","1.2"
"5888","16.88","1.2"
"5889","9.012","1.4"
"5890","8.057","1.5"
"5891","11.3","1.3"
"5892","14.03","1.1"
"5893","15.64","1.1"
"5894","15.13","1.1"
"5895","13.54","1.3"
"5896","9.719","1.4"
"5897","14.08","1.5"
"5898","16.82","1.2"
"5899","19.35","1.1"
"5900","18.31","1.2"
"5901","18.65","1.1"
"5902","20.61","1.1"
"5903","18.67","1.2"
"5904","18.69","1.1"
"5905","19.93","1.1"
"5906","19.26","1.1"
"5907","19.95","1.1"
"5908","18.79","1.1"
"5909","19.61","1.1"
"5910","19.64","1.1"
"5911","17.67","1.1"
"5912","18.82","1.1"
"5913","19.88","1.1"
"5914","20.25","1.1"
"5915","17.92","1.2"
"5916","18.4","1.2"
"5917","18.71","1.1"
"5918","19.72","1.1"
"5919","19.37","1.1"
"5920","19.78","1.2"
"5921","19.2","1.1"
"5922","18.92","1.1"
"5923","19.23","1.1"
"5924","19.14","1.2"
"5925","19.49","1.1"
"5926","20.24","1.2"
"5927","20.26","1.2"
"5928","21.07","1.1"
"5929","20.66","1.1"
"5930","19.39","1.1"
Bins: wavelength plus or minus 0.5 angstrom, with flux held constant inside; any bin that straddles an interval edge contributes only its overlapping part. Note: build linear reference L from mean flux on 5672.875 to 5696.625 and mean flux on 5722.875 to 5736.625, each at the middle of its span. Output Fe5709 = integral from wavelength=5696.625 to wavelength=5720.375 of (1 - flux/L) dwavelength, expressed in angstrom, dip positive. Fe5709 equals 0.8 angstrom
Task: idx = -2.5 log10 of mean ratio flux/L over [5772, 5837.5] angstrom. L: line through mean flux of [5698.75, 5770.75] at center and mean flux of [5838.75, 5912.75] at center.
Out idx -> -0.06 mag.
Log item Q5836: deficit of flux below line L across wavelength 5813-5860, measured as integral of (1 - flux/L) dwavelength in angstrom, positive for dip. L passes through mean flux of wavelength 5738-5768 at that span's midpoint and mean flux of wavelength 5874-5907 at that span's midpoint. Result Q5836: -4.6 angstrom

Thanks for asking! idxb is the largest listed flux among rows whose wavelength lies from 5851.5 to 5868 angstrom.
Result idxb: 21.35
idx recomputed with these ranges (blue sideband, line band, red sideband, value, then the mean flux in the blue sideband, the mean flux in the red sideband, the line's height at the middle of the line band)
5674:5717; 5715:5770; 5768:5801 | -0.02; 19.9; 20.5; 20.3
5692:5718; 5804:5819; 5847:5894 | -0.12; 19.9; 18.5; 19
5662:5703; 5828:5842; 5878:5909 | -0.16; 20.3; 17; 17.9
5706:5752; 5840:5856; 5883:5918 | -0.10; 20.4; 17.2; 18.2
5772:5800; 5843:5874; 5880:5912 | -0.08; 20.4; 17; 18.2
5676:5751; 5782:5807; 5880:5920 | -0.07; 20.3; 17.4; 19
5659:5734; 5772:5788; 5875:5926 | -0.06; 20.2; 17.9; 19.3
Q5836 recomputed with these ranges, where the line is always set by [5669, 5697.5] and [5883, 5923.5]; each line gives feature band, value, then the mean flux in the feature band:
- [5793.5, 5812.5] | -2.19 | 21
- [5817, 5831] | -1.76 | 20.9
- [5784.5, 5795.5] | -0.69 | 20.1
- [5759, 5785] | -2.08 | 20.7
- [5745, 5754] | -0.38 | 20.3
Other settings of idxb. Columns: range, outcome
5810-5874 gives 24.39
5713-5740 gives 22.82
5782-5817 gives 24.72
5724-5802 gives 24.43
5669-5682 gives 22.99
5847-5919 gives 21.62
